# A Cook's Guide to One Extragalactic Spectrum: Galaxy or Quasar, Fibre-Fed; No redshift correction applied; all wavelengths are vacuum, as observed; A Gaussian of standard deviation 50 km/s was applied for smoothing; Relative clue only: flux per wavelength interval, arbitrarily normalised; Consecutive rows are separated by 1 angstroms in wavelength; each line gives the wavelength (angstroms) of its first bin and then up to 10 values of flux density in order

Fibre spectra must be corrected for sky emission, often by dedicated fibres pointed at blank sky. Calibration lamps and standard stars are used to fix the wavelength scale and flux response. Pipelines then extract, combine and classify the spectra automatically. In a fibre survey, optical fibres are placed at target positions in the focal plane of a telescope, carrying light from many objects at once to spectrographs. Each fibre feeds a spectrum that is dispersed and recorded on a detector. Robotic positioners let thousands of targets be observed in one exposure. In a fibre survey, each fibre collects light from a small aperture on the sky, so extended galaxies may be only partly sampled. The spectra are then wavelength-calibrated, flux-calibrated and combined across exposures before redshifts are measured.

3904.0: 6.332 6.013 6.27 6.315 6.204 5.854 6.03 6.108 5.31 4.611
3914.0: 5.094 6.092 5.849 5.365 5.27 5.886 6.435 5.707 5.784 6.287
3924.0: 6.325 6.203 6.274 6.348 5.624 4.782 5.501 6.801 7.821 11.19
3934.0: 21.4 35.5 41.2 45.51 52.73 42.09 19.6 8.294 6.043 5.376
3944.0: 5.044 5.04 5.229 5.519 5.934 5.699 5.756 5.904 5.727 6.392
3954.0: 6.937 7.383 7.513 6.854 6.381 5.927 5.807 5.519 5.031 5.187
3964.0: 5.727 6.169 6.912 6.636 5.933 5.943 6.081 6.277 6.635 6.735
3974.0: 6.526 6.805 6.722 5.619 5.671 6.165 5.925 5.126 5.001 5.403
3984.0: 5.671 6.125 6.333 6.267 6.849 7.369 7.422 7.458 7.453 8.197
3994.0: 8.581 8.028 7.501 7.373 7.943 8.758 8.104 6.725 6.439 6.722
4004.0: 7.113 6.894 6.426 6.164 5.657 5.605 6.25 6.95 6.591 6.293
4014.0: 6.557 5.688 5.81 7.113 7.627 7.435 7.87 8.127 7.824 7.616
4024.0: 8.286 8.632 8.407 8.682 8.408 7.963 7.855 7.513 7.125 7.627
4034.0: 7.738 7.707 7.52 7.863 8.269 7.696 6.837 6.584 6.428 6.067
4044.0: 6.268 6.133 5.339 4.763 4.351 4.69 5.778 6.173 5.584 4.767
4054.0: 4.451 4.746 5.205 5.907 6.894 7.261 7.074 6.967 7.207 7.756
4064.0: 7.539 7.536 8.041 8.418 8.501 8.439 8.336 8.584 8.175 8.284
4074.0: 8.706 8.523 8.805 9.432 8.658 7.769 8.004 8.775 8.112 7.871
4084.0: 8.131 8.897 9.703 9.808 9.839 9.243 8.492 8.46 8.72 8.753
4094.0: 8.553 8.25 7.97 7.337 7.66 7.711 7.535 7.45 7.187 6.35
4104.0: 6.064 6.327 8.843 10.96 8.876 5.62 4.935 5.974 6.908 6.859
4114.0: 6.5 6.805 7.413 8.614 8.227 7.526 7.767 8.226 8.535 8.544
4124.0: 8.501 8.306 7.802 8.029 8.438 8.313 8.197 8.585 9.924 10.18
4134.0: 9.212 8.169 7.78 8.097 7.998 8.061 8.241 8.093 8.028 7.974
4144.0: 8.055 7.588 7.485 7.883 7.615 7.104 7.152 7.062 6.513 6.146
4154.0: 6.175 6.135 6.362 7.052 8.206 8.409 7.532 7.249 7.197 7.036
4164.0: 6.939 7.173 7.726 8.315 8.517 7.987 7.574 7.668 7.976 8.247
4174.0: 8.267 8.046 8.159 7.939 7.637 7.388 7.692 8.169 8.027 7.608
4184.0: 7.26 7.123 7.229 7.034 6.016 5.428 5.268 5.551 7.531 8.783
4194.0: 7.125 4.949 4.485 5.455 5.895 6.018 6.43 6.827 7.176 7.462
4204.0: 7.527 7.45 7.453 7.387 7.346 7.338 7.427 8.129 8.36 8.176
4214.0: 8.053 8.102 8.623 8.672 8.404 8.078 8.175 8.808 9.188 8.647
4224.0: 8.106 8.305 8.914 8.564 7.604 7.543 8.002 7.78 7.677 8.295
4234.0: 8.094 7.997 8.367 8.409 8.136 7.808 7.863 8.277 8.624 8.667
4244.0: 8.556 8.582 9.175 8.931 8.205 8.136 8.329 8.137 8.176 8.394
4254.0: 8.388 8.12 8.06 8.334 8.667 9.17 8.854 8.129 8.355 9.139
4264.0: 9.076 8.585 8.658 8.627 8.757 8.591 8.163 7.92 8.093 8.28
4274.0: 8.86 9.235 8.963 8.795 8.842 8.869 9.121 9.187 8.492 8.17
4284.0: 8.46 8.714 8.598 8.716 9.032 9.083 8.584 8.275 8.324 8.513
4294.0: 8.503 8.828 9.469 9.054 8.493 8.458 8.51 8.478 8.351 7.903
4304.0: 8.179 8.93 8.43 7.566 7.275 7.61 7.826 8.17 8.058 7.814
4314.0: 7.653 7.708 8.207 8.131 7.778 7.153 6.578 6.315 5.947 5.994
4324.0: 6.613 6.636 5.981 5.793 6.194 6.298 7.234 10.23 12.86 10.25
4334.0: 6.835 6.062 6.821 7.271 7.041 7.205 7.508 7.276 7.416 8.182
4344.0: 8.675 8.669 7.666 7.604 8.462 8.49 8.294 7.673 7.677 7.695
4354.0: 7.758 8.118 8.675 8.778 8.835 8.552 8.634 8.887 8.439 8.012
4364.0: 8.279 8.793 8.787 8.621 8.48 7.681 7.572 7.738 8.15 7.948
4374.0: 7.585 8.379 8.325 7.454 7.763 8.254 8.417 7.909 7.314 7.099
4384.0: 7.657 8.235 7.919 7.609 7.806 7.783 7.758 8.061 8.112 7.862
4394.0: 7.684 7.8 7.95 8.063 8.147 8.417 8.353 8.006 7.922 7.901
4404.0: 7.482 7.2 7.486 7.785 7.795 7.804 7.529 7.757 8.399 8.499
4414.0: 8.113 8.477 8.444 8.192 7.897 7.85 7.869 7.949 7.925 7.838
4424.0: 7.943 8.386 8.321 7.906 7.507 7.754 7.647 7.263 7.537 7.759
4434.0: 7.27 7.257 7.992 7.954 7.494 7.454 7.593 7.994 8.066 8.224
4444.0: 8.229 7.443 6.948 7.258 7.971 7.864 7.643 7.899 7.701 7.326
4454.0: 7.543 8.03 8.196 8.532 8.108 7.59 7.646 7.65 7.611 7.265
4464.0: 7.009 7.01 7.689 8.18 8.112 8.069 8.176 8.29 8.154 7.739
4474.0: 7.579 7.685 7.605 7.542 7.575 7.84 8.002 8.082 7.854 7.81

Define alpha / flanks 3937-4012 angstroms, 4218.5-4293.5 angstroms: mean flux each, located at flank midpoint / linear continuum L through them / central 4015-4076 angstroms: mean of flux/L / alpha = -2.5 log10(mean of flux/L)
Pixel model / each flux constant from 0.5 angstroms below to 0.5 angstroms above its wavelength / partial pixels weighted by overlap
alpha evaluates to 0.13 mag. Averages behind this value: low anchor 7.96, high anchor 8.47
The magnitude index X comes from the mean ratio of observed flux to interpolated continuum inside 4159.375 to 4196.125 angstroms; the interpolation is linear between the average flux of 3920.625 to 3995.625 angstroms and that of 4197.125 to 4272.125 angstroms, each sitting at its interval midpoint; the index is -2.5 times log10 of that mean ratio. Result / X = 0.14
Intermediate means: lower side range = 9.19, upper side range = 8.13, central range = 7.33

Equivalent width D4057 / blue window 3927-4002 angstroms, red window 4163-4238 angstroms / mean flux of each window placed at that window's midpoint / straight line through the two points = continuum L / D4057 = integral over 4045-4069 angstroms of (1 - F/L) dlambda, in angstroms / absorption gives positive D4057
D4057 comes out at 6.4 angstroms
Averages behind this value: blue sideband 9.32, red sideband 7.58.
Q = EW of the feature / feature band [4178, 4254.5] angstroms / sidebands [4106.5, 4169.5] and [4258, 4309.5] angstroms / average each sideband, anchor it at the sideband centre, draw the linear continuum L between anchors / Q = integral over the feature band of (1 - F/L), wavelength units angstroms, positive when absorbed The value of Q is 4.6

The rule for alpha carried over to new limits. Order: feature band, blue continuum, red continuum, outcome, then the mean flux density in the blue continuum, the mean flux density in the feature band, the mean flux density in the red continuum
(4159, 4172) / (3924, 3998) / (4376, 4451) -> 0.13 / 9.28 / 7.62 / 7.84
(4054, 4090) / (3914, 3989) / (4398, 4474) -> 0.09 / 9.01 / 7.99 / 7.83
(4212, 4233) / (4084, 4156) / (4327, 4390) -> -0.05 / 7.88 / 8.27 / 8.01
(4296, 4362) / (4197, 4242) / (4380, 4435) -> 0.00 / 7.87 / 7.85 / 7.87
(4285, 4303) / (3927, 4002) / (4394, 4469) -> -0.05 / 9.32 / 8.64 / 7.82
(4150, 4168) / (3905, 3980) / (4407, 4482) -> 0.18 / 8.99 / 7.17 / 7.82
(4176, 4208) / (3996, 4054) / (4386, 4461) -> 0.06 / 6.91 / 6.91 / 7.85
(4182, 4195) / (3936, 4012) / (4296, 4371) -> 0.19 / 8.43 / 6.8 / 7.9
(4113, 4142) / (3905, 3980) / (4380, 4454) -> 0.04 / 8.99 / 8.19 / 7.83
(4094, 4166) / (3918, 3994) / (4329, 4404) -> 0.13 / 9.1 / 7.65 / 8.06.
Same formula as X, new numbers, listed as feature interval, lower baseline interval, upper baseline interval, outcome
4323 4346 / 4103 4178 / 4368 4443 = 0.038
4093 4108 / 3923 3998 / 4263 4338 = 0.129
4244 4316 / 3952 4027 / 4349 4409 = -0.106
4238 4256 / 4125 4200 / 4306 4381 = -0.097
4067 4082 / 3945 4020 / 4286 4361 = -0.227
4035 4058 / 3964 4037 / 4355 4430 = 0.173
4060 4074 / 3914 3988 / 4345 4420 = 0.102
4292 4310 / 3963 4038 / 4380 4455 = -0.107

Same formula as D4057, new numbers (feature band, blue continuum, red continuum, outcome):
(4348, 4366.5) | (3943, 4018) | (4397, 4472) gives -1.9 angstroms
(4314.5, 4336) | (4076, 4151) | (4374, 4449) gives 1.5 angstroms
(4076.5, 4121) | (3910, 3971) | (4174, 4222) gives 1.6 angstroms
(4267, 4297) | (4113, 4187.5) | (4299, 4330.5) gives -4.8 angstroms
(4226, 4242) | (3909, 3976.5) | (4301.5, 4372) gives 0.3 angstroms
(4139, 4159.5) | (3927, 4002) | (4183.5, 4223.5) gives 0.9 angstroms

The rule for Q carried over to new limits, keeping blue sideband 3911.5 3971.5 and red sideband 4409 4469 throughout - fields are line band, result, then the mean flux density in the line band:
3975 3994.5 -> 6.18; 6.5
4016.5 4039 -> 3.57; 7.87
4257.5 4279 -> -0.54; 8.66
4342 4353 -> 0.09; 8.09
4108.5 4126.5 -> 3.24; 7.39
